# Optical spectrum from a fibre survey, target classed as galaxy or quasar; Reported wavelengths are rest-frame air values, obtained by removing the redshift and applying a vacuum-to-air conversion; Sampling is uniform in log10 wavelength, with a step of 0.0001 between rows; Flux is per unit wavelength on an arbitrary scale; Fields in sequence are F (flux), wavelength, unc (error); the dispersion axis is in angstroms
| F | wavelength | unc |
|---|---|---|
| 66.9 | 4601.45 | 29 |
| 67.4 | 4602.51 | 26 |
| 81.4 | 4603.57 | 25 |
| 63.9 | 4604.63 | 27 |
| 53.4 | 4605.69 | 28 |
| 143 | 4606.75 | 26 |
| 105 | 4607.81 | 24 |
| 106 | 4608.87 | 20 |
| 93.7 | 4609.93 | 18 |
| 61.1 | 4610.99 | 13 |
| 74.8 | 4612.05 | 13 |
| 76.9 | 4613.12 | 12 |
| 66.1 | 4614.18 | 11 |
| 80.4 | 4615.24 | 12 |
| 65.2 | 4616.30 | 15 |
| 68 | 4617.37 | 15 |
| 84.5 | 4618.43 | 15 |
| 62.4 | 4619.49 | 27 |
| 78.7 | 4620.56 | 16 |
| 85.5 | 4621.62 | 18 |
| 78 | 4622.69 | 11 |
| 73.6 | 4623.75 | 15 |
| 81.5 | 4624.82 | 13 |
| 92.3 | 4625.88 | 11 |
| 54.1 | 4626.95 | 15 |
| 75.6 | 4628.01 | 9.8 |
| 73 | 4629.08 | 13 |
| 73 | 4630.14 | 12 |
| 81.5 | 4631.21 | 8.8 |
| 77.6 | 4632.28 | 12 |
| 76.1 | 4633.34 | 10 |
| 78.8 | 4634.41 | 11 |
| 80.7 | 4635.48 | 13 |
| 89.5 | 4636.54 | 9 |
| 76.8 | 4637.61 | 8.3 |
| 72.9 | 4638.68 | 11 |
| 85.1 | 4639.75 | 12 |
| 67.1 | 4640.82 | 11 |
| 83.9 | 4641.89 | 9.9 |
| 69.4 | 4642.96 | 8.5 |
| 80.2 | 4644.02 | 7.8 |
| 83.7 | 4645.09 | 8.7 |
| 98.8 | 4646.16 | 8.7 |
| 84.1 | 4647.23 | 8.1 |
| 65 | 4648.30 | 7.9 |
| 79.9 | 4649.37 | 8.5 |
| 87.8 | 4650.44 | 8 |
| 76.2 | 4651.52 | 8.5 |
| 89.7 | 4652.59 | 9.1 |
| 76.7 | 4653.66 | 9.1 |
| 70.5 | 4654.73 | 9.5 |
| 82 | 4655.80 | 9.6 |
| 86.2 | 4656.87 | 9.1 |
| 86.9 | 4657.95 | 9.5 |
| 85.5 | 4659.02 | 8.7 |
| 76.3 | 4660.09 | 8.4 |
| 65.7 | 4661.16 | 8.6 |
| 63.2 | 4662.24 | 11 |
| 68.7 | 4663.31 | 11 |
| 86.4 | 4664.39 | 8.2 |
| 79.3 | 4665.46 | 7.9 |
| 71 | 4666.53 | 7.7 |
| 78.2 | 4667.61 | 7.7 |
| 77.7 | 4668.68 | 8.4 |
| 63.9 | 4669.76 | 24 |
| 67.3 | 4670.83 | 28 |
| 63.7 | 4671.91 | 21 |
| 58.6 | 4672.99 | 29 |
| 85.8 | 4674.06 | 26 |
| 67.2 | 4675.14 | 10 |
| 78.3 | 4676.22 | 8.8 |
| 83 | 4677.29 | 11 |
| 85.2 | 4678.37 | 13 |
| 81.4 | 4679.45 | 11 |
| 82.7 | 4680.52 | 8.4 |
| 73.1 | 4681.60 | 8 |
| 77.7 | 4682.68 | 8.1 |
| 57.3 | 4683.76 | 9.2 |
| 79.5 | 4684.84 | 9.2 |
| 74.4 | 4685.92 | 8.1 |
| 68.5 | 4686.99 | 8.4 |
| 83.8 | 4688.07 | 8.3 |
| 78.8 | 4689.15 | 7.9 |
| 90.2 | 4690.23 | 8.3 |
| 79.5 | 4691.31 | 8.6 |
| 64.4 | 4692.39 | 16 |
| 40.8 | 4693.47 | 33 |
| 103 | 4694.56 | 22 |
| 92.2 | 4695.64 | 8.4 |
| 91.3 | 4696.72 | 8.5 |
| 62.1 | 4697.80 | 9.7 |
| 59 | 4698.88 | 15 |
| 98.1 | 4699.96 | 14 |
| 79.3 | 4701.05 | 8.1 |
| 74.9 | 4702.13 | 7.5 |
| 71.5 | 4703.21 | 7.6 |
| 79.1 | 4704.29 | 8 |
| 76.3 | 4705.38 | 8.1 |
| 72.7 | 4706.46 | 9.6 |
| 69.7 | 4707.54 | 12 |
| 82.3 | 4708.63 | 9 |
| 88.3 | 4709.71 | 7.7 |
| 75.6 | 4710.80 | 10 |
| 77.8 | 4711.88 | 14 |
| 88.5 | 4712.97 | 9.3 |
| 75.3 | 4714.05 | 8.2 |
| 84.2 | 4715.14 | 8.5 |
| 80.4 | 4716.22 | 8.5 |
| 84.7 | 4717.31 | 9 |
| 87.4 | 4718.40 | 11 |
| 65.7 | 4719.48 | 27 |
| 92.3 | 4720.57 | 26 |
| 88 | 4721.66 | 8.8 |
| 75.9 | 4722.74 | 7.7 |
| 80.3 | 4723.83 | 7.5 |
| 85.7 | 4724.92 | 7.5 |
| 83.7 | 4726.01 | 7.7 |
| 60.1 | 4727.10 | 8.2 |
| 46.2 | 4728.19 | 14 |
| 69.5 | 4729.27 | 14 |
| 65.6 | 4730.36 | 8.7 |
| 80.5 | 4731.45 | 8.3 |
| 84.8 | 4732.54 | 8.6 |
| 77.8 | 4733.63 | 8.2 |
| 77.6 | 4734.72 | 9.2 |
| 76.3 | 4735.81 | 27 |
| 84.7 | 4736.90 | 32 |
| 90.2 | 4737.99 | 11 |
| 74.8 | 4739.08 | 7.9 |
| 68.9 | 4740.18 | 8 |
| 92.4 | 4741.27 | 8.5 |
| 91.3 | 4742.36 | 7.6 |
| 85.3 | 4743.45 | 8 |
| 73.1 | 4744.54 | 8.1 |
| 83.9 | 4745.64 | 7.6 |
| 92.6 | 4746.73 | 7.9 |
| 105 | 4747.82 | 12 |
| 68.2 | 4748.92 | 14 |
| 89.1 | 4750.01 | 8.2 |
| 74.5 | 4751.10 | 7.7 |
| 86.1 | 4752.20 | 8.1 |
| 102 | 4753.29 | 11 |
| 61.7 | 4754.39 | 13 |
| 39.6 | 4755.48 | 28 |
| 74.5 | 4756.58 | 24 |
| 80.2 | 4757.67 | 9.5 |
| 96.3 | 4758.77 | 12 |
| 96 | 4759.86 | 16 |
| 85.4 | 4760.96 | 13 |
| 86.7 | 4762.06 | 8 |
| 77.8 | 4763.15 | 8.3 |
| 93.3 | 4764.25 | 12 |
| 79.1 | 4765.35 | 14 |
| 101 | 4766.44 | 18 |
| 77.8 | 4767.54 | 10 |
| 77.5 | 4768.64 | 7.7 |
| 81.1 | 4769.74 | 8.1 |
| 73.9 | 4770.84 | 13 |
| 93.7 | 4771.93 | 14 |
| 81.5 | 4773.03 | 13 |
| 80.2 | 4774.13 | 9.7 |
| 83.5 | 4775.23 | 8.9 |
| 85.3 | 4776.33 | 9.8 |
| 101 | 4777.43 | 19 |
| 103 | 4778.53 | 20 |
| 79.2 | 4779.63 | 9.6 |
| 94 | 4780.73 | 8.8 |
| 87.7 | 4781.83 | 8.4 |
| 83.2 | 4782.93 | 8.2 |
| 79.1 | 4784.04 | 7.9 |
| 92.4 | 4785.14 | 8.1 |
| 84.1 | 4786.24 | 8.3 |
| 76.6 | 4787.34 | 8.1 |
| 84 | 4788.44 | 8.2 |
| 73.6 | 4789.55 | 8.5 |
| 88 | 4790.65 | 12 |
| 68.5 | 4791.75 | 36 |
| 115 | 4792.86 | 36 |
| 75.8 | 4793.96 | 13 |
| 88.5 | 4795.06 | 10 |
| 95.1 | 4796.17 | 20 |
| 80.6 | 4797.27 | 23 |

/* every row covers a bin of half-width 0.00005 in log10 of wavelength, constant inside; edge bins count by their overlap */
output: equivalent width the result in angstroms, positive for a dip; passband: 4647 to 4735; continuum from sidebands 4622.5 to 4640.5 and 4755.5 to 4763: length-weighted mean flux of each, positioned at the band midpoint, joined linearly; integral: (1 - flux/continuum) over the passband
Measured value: 3.3 angstroms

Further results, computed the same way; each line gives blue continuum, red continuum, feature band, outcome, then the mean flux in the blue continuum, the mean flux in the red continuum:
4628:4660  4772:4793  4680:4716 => 2.1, 79.8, 85.9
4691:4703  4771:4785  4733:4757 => 0.7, 76.6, 87.4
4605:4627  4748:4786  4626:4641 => 0.8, 80.6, 83.9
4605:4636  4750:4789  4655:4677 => 1.6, 79.2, 83.9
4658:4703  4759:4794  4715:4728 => 0.1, 75.6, 85.8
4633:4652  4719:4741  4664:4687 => 1.2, 79.8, 76.6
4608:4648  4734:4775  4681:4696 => 0.8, 78.3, 82.5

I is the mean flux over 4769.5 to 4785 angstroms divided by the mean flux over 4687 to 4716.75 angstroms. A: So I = 1.1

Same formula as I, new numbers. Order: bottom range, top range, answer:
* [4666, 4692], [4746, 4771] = 1.10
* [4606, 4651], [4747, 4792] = 1.04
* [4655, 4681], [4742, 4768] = 1.10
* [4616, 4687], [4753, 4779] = 1.09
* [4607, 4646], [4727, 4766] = 1.02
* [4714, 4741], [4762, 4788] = 1.10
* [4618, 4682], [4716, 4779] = 1.06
